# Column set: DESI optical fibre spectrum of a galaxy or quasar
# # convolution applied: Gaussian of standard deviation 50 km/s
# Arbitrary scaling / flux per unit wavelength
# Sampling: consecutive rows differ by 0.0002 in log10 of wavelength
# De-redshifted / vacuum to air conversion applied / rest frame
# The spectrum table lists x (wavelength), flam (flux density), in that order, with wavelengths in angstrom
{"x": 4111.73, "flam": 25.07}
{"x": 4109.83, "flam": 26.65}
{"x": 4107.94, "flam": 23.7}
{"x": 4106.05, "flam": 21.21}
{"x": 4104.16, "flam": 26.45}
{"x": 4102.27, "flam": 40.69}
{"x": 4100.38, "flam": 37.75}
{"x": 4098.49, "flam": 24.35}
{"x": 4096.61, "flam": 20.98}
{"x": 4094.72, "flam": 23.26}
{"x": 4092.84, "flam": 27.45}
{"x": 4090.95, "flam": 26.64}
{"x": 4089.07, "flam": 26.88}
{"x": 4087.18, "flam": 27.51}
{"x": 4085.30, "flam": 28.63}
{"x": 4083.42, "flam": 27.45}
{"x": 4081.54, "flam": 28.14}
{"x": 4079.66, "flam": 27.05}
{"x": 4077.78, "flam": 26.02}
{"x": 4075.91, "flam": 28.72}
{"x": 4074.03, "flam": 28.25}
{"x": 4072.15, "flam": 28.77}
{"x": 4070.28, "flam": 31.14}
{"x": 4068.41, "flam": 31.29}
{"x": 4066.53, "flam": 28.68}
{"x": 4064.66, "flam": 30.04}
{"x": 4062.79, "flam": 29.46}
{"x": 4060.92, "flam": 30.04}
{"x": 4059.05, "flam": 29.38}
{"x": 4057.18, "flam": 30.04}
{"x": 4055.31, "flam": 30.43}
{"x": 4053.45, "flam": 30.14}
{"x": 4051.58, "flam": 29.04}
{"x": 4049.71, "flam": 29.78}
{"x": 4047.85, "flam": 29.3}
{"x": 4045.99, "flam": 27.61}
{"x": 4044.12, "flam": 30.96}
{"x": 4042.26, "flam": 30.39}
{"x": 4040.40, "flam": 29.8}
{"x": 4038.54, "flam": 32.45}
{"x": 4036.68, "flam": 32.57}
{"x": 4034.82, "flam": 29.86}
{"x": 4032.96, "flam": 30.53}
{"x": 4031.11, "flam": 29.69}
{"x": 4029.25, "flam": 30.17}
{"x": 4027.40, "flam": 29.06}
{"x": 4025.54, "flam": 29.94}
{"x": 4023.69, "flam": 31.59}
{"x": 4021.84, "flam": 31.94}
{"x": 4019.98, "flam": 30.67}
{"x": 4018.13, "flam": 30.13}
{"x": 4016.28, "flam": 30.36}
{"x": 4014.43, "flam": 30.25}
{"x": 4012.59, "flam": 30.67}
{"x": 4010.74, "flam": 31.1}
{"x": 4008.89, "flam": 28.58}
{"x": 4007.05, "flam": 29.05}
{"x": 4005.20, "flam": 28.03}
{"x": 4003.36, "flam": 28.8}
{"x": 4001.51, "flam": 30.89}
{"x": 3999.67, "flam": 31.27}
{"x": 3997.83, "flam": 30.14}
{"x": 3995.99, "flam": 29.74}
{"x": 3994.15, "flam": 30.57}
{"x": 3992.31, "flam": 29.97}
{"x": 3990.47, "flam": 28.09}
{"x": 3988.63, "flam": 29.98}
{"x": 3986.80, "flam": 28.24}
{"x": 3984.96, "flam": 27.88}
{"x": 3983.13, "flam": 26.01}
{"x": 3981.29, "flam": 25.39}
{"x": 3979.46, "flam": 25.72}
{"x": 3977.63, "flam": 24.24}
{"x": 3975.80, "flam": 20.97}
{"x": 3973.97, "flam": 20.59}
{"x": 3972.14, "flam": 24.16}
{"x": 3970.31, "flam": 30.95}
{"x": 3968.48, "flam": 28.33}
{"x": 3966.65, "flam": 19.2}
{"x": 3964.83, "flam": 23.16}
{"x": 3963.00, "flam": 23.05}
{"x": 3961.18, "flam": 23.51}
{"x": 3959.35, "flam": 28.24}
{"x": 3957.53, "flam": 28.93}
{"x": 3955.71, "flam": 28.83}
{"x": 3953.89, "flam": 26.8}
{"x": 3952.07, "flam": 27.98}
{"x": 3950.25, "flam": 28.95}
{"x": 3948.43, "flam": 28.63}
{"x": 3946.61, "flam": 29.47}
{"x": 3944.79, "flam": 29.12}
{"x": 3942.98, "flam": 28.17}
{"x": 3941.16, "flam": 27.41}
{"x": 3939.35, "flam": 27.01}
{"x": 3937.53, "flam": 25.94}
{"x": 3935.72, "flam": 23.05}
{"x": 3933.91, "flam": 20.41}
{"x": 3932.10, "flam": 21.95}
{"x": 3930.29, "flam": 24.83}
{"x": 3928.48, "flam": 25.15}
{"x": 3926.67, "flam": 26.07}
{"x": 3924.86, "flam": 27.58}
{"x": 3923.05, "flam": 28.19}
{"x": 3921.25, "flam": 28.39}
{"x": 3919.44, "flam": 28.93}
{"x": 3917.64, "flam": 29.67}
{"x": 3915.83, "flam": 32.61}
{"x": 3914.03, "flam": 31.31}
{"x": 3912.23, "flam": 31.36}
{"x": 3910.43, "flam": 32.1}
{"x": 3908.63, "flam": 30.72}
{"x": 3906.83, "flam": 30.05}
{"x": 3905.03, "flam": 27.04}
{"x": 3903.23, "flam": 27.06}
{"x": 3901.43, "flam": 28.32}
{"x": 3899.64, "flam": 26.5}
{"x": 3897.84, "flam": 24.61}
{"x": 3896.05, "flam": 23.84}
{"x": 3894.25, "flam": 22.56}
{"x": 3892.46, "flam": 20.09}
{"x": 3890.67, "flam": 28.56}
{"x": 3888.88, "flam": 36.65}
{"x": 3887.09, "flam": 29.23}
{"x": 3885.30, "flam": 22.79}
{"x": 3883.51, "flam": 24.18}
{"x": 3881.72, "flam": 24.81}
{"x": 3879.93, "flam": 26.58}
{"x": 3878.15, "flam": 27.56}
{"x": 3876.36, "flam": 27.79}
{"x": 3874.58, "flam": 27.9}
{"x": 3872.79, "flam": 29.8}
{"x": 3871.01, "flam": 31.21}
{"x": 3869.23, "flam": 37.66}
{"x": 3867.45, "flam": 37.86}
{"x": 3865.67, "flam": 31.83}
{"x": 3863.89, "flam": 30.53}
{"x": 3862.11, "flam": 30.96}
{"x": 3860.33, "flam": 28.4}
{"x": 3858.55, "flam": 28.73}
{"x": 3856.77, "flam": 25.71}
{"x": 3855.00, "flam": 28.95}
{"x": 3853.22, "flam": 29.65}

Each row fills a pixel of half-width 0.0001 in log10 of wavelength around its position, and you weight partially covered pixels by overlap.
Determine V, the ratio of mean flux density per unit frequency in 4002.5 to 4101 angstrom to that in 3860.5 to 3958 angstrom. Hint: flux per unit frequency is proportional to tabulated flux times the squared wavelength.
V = 1.12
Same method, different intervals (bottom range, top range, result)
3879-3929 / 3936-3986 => 0.97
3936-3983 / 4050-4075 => 1.20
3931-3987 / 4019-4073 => 1.22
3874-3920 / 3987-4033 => 1.14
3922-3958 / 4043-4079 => 1.17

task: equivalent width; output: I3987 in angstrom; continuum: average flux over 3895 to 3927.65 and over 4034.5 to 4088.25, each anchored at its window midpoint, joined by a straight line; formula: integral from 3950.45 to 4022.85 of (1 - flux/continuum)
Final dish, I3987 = 3.0 angstrom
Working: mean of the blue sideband 28.5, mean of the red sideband 29.4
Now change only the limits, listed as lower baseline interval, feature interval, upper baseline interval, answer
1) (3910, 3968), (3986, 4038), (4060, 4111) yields -4.85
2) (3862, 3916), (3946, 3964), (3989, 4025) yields 1.29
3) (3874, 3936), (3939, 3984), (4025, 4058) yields 3.44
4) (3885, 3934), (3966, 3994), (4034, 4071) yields 2.57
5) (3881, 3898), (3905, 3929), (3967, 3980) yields -3.70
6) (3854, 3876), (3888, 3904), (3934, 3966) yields 1.54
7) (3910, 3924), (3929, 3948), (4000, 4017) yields 2.74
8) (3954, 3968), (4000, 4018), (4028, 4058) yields -1.09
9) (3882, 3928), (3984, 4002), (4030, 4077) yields -0.34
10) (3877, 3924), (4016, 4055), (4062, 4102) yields -2.99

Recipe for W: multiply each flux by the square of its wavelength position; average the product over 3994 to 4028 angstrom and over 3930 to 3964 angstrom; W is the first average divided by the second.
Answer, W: 1.18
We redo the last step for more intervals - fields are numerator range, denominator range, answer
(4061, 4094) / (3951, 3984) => 1.18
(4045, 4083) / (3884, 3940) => 1.16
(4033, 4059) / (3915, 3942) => 1.21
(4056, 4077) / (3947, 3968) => 1.19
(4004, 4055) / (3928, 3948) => 1.22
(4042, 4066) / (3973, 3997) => 1.15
